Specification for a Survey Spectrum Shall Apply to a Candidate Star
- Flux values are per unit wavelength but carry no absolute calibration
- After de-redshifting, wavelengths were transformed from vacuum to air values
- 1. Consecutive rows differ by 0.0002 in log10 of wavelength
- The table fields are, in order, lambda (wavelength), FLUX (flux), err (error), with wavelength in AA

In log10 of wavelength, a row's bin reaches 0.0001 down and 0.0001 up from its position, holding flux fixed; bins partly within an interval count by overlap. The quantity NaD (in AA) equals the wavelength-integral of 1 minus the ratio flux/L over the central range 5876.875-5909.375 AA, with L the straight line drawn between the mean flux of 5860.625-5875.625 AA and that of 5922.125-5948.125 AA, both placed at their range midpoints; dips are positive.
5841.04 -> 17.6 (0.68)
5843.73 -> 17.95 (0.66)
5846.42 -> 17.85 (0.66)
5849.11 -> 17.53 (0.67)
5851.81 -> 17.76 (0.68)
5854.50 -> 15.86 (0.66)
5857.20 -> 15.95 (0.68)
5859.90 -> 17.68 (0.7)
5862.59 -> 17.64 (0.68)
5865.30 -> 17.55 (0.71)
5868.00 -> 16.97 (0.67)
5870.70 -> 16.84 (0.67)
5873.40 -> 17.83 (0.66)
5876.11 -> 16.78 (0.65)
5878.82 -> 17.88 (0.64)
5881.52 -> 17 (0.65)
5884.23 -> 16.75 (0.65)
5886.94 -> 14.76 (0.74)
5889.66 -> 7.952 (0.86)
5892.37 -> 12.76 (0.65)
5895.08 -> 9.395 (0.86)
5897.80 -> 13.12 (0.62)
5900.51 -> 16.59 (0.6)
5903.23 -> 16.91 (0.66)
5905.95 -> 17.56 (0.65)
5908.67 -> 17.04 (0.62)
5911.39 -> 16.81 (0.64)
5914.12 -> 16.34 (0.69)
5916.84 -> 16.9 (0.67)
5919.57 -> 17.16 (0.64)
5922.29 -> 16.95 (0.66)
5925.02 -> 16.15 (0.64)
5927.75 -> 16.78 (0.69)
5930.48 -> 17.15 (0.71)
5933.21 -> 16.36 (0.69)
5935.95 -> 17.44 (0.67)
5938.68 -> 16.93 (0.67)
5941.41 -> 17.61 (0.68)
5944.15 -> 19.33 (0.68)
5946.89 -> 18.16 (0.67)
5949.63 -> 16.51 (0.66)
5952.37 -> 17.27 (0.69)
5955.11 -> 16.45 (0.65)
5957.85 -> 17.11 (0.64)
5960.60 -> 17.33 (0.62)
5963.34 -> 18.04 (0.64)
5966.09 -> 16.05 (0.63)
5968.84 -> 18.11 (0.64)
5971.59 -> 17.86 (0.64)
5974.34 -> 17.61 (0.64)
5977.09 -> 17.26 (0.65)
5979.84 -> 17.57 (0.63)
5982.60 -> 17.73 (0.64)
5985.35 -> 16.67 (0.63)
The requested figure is 4.7 AA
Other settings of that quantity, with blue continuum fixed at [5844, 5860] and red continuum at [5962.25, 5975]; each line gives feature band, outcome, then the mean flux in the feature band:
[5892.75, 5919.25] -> 2.63 AA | 15.6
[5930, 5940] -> 0.25 AA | 17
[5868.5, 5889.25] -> 0.93 AA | 16.4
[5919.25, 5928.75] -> 0.35 AA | 16.7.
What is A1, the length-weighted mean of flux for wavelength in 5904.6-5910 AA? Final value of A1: 17.3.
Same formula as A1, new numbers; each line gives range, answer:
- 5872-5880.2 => 17.5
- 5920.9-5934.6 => 16.7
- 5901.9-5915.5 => 16.9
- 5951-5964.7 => 17.2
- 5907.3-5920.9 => 16.8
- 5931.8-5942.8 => 17.1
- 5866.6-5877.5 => 17.1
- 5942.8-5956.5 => 17.5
